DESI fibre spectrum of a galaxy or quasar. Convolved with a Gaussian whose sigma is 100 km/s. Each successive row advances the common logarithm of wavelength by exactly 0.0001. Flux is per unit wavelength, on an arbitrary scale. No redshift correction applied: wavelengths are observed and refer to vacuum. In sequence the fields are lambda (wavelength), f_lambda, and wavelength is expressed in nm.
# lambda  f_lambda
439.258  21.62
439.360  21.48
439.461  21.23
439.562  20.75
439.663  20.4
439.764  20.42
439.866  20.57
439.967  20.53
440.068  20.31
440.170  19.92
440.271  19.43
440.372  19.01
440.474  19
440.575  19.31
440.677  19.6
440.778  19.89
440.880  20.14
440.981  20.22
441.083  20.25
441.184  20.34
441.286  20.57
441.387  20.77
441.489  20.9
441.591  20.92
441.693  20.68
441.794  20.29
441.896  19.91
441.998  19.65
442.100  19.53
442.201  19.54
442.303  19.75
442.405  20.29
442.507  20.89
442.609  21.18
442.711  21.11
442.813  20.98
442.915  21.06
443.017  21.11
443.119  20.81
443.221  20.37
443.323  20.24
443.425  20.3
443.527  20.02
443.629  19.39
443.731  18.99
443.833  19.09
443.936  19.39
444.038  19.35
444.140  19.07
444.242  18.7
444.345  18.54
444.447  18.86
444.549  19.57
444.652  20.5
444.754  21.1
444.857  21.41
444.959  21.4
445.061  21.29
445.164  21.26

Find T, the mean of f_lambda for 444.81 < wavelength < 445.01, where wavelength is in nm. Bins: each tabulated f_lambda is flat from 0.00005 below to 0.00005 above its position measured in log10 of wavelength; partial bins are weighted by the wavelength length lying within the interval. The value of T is 21.5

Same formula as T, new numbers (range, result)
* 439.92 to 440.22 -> 20.2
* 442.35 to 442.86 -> 20.9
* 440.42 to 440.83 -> 19.4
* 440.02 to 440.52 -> 19.5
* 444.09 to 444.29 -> 18.9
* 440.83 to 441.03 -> 20.2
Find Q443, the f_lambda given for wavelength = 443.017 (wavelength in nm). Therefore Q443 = 21.11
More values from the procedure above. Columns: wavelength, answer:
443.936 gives 19.39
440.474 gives 19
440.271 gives 19.43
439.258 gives 21.62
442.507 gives 20.89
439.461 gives 21.23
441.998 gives 19.65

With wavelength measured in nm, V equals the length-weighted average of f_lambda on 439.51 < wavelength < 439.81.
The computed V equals 20.6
